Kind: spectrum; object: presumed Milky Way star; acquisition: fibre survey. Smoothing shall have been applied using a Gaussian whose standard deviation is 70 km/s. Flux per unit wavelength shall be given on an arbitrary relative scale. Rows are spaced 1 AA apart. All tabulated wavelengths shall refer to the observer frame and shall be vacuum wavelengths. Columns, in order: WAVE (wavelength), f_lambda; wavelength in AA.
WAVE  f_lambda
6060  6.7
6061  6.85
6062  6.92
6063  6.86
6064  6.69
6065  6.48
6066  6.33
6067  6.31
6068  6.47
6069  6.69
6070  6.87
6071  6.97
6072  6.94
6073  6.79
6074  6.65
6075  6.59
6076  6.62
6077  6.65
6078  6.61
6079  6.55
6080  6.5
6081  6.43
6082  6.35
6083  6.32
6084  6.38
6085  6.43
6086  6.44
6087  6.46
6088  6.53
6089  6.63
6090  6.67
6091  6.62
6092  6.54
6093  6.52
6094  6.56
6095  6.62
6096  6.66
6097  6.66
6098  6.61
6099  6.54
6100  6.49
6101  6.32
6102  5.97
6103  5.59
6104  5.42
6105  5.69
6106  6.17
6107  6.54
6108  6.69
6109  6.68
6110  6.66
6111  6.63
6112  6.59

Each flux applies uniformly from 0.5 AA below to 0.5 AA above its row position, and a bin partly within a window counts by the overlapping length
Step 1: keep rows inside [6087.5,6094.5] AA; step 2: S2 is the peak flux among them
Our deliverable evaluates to 6.67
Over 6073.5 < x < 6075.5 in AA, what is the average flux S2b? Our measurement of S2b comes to 6.62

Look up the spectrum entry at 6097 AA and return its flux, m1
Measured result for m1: 6.66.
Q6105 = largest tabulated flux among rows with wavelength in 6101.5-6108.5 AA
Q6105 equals 6.69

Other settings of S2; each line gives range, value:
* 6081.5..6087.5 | 6.46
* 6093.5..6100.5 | 6.66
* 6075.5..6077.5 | 6.65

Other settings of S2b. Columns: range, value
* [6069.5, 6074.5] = 6.84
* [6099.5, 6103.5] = 6.09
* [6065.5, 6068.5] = 6.37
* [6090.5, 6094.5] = 6.56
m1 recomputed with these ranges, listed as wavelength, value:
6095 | 6.62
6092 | 6.54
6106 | 6.17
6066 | 6.33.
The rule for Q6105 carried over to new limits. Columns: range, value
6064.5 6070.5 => 6.87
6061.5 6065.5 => 6.92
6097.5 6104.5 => 6.61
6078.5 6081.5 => 6.55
